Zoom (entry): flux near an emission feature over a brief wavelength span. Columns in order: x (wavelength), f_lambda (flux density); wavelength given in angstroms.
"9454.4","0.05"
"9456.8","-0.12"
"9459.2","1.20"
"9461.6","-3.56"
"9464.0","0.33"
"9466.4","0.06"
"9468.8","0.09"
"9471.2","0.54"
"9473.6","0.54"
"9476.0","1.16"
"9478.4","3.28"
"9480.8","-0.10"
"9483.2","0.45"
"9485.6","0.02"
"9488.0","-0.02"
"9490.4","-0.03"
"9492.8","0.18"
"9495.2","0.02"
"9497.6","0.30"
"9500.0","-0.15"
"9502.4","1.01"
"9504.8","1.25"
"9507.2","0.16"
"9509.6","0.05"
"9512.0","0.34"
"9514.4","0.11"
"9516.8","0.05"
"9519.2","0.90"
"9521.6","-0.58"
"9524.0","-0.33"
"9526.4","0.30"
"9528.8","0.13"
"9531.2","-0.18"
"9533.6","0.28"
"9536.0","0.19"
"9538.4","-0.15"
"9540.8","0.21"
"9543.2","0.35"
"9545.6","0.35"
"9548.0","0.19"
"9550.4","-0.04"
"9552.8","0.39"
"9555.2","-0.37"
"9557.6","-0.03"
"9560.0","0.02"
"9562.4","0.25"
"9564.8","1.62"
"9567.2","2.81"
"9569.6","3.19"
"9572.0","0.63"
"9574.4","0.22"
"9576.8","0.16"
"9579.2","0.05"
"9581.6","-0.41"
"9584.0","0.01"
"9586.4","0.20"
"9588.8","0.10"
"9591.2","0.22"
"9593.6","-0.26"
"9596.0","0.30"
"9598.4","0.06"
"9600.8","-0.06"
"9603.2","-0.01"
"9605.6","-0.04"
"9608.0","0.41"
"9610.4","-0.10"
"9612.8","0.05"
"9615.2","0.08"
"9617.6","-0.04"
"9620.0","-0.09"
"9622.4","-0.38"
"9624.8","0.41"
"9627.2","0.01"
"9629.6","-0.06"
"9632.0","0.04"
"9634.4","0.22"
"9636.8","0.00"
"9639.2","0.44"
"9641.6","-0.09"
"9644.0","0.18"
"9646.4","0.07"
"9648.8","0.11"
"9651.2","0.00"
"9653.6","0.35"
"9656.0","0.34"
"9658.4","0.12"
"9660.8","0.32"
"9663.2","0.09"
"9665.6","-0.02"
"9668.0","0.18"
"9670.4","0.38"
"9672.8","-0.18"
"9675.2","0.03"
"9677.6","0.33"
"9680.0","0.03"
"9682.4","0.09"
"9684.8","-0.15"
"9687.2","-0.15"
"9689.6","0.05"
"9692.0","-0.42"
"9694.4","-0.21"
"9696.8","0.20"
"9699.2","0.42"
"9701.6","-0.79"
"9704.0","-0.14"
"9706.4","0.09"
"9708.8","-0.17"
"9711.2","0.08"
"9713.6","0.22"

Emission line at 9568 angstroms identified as [O III] 5007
